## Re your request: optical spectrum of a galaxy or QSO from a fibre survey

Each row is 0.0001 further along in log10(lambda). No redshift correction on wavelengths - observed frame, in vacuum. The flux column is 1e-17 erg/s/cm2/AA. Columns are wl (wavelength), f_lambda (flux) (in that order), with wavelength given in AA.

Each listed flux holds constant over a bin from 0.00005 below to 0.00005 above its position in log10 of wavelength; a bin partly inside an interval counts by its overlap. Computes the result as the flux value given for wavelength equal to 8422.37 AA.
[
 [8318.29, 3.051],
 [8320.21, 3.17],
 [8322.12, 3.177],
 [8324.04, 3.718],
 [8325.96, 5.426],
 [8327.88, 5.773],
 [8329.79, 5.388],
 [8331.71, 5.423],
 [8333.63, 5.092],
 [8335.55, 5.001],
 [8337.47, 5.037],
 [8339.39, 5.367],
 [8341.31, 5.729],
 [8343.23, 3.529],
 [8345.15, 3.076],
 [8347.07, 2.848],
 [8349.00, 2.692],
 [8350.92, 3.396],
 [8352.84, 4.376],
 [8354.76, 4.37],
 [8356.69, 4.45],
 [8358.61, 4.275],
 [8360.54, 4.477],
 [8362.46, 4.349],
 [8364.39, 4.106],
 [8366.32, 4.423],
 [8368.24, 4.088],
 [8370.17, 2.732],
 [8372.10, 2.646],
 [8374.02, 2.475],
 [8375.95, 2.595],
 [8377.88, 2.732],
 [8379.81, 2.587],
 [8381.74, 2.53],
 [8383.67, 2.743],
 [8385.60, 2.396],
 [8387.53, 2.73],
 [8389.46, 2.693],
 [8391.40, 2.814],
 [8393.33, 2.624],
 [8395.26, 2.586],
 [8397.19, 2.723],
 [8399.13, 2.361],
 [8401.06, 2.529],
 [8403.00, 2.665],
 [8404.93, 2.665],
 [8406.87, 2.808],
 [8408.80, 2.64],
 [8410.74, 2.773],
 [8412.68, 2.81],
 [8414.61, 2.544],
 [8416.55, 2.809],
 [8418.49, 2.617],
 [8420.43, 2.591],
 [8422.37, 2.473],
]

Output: 2.473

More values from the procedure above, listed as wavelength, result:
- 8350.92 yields 3.396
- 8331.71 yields 5.423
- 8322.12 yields 3.177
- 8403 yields 2.665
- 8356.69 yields 4.45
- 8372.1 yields 2.646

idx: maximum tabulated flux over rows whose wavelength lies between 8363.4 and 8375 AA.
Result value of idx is 4.423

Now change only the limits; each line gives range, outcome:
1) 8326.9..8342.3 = 5.773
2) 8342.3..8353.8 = 4.376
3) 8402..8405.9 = 2.665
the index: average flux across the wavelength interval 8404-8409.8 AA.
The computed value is 2.7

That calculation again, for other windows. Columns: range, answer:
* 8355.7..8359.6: 4.36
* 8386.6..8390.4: 2.71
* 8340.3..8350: 3.58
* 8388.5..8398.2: 2.69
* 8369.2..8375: 2.62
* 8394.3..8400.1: 2.56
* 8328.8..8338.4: 5.19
